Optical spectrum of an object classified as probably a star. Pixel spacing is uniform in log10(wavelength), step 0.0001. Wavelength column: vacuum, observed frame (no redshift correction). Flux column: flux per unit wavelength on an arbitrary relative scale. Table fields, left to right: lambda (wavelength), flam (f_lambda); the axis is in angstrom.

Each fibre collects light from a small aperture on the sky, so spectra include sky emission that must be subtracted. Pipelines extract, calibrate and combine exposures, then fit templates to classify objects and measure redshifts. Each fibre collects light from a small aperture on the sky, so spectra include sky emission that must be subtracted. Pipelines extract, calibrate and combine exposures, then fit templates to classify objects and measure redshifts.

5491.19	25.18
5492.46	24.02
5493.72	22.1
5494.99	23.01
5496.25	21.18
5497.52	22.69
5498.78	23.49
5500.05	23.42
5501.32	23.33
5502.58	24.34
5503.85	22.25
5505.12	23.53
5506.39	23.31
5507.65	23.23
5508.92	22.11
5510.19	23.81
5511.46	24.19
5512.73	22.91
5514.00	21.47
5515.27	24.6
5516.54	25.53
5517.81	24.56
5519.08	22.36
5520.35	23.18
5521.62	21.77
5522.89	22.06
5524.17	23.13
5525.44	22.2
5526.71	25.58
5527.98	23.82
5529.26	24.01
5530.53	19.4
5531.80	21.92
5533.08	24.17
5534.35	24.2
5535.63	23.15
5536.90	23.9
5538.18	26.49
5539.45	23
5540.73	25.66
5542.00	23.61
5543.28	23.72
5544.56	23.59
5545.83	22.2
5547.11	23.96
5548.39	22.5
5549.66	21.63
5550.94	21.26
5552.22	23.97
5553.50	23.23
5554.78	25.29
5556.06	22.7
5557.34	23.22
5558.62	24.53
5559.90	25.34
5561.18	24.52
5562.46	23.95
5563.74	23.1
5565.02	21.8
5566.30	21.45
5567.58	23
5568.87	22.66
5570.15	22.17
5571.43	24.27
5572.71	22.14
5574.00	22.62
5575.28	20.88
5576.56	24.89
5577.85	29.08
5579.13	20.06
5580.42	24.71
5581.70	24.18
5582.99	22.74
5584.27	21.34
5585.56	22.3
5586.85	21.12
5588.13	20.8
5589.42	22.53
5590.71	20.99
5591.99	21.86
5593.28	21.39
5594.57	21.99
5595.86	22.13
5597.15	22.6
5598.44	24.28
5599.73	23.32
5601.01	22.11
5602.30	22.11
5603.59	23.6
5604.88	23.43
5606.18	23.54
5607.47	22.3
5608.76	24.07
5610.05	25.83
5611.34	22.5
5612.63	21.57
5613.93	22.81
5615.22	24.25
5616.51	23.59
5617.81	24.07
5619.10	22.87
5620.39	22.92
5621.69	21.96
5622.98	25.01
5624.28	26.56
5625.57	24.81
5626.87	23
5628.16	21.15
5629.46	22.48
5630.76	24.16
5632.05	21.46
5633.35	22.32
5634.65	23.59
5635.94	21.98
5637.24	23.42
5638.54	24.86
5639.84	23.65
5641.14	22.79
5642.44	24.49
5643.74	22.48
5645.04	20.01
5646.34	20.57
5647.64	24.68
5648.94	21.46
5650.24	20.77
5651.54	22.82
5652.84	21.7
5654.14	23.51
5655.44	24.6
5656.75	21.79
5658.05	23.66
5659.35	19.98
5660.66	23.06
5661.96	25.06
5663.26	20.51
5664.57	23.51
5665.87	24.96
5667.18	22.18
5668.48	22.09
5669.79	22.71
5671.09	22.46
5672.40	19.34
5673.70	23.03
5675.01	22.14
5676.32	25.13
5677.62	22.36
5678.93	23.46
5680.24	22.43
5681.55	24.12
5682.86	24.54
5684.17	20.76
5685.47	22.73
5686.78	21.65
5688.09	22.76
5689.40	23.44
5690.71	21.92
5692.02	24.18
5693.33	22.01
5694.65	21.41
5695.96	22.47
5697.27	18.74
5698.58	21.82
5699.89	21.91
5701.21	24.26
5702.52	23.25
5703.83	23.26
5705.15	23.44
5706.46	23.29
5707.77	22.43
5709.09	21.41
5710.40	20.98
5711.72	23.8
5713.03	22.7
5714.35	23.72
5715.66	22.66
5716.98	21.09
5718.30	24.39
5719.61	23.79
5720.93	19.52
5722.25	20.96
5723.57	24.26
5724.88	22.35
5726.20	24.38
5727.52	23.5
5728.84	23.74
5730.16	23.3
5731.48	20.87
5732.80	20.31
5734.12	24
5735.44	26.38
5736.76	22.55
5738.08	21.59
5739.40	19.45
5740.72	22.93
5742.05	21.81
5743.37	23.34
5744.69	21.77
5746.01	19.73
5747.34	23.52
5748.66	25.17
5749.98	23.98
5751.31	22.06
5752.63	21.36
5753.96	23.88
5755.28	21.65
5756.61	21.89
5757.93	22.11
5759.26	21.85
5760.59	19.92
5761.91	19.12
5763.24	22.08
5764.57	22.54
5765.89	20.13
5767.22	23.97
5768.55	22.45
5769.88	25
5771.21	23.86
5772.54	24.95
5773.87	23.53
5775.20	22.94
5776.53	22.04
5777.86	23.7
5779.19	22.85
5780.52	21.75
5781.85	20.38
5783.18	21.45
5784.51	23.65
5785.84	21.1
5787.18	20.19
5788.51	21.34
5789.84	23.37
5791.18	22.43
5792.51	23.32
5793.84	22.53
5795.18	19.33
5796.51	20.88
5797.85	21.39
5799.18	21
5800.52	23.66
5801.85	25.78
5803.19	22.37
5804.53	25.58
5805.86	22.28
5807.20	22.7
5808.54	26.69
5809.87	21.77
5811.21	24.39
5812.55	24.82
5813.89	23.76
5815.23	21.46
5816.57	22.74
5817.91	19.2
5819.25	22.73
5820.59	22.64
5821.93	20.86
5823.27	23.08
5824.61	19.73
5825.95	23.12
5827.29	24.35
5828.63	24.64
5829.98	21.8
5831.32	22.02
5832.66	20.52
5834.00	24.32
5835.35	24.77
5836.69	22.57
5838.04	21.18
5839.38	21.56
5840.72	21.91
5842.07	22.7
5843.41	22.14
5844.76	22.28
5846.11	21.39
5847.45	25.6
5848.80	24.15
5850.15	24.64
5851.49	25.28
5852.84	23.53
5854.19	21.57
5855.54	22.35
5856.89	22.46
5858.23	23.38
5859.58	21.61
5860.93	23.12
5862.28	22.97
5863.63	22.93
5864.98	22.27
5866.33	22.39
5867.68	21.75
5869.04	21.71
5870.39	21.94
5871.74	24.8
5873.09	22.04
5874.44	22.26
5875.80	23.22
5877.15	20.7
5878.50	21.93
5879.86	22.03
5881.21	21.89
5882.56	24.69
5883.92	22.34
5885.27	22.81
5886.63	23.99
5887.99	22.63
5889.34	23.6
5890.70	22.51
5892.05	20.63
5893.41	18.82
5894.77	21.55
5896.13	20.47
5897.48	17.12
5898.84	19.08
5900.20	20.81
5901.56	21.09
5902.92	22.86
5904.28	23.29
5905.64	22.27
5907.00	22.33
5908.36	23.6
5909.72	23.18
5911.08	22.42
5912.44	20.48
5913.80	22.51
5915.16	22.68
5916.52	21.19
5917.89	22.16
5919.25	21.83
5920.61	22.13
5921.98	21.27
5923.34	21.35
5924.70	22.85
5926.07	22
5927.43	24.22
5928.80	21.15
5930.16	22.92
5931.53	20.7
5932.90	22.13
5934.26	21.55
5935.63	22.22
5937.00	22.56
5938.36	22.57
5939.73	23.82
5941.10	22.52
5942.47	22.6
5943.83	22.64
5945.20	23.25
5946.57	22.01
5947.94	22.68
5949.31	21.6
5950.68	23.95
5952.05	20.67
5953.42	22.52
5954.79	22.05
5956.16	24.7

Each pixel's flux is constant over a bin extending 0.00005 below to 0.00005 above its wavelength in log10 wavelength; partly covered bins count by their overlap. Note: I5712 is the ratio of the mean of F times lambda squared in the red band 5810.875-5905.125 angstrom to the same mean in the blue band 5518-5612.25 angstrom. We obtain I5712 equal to 1.07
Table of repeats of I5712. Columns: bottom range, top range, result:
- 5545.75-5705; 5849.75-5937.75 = 1.07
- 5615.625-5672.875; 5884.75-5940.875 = 1.05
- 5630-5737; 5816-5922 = 1.05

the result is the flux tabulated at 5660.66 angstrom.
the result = 23.06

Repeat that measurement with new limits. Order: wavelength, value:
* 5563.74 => 23.1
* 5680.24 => 22.43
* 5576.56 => 24.89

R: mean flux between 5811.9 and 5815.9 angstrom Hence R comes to 23.3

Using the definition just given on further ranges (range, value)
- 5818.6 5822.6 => 22.1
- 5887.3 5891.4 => 22.9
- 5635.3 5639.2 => 23.4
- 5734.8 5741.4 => 22.6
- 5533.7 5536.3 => 23.7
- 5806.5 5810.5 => 23.7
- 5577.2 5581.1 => 24.6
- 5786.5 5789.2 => 20.8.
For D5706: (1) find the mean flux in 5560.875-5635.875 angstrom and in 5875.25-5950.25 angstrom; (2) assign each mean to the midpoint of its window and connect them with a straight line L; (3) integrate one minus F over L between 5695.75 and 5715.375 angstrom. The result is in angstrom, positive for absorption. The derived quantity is 0.14 angstrom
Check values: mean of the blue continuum 23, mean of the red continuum 22.1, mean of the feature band 22.5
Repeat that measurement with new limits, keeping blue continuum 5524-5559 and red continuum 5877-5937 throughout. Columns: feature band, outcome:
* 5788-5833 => -0.59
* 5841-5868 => -0.96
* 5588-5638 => 0.32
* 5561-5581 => 0.11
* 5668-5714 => 0.56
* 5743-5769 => 0.50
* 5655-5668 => 0.02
